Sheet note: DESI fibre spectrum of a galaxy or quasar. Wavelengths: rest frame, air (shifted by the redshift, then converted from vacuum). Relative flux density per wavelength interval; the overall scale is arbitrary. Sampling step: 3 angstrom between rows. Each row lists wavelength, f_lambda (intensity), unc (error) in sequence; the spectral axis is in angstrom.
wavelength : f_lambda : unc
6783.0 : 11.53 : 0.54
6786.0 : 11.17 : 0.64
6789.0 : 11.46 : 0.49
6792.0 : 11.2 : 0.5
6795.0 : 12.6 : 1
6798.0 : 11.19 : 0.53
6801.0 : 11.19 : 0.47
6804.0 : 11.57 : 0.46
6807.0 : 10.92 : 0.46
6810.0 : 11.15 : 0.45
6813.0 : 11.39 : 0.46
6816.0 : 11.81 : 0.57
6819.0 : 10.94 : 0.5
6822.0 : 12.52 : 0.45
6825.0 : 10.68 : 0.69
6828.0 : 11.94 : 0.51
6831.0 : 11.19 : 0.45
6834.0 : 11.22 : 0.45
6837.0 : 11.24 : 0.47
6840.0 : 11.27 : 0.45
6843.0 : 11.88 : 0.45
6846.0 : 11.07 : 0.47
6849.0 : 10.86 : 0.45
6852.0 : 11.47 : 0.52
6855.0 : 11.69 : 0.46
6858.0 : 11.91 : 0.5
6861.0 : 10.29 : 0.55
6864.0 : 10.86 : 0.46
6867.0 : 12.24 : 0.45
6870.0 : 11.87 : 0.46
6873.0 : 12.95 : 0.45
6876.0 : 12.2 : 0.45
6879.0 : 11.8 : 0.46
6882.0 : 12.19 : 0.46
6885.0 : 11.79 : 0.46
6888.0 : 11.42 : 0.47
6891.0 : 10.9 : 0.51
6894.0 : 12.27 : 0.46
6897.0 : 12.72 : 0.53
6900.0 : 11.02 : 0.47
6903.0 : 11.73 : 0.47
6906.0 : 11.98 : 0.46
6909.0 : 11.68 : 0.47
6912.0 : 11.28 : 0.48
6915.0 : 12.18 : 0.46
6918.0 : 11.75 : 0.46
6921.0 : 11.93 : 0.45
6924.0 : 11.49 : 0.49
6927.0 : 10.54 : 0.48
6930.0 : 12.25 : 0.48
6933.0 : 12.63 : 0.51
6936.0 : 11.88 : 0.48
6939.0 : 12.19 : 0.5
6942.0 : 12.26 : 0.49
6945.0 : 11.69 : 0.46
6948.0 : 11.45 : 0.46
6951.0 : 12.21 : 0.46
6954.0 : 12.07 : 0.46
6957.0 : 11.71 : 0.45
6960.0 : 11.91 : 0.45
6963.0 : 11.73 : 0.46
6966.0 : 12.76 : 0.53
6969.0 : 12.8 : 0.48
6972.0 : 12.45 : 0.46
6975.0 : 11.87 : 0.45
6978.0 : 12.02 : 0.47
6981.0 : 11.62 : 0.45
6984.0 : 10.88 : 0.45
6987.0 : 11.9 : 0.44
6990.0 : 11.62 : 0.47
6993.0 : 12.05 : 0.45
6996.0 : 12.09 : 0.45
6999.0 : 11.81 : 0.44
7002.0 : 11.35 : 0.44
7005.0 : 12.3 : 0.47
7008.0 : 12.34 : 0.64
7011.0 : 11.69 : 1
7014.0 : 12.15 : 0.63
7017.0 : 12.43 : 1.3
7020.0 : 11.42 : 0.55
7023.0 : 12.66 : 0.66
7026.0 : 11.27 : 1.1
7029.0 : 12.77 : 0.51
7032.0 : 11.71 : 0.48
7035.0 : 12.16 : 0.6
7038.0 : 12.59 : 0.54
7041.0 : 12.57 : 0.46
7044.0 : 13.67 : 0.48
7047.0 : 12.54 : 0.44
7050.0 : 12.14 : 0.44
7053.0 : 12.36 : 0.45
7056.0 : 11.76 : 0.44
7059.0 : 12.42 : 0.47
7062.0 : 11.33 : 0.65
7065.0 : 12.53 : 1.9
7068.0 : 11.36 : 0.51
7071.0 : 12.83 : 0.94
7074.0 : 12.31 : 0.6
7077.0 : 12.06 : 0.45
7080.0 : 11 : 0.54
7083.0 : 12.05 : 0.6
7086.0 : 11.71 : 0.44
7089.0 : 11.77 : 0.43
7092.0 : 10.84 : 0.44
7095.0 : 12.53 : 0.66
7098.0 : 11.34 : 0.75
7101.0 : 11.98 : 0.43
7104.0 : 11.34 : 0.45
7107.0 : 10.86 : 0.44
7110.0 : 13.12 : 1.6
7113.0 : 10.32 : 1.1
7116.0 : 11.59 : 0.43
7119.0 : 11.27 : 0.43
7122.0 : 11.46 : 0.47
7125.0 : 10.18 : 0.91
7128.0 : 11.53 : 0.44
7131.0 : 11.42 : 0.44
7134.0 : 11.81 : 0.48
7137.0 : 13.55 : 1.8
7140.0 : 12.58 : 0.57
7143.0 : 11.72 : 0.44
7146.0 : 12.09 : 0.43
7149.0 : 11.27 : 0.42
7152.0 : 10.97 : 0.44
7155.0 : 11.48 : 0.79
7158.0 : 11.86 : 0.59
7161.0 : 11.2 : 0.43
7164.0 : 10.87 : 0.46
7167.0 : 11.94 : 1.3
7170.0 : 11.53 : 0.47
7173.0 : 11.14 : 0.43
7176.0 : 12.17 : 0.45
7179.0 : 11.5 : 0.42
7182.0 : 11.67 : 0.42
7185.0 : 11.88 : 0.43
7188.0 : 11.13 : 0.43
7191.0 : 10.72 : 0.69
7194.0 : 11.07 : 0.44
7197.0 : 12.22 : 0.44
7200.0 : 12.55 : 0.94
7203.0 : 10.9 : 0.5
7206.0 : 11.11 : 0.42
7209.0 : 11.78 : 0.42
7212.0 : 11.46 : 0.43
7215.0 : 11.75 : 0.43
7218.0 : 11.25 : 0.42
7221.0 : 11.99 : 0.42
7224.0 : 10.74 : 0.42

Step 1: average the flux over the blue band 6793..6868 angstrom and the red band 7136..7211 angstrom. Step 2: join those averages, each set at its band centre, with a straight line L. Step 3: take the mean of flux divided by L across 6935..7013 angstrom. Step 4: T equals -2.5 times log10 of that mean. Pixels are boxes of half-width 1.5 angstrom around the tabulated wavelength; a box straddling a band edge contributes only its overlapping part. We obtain -0.043 mag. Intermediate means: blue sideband 11.4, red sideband 11.6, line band 11.9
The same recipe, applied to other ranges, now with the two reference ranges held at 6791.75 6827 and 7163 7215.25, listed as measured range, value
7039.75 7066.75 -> -0.08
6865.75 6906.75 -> -0.04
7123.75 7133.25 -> 0.04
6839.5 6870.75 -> 0.01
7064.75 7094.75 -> -0.03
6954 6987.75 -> -0.05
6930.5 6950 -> -0.05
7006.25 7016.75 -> -0.06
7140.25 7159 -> -0.01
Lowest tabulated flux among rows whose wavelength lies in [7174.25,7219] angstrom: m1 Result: 10.72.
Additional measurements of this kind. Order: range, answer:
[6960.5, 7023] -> 10.88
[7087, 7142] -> 10.18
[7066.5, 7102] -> 10.84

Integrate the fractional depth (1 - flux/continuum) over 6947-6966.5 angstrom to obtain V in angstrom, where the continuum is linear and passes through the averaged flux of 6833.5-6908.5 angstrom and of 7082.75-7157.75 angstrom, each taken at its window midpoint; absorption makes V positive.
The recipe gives -0.5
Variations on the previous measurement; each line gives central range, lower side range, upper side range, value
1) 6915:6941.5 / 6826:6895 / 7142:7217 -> -0.7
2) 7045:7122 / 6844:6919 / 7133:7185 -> -0.7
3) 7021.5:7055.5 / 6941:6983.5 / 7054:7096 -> -1.3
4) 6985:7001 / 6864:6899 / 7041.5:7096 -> 0.2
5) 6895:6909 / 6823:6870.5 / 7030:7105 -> -0.4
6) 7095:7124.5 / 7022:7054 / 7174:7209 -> 1.3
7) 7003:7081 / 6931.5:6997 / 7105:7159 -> -2.4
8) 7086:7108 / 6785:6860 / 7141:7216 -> -0.1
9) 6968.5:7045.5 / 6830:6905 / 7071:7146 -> -2.7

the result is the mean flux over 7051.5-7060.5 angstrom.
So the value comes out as 12.2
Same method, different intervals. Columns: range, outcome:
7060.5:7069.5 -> 11.7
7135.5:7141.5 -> 13.1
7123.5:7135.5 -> 11.2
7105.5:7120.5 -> 11.4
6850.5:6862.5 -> 11.3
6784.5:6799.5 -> 11.5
